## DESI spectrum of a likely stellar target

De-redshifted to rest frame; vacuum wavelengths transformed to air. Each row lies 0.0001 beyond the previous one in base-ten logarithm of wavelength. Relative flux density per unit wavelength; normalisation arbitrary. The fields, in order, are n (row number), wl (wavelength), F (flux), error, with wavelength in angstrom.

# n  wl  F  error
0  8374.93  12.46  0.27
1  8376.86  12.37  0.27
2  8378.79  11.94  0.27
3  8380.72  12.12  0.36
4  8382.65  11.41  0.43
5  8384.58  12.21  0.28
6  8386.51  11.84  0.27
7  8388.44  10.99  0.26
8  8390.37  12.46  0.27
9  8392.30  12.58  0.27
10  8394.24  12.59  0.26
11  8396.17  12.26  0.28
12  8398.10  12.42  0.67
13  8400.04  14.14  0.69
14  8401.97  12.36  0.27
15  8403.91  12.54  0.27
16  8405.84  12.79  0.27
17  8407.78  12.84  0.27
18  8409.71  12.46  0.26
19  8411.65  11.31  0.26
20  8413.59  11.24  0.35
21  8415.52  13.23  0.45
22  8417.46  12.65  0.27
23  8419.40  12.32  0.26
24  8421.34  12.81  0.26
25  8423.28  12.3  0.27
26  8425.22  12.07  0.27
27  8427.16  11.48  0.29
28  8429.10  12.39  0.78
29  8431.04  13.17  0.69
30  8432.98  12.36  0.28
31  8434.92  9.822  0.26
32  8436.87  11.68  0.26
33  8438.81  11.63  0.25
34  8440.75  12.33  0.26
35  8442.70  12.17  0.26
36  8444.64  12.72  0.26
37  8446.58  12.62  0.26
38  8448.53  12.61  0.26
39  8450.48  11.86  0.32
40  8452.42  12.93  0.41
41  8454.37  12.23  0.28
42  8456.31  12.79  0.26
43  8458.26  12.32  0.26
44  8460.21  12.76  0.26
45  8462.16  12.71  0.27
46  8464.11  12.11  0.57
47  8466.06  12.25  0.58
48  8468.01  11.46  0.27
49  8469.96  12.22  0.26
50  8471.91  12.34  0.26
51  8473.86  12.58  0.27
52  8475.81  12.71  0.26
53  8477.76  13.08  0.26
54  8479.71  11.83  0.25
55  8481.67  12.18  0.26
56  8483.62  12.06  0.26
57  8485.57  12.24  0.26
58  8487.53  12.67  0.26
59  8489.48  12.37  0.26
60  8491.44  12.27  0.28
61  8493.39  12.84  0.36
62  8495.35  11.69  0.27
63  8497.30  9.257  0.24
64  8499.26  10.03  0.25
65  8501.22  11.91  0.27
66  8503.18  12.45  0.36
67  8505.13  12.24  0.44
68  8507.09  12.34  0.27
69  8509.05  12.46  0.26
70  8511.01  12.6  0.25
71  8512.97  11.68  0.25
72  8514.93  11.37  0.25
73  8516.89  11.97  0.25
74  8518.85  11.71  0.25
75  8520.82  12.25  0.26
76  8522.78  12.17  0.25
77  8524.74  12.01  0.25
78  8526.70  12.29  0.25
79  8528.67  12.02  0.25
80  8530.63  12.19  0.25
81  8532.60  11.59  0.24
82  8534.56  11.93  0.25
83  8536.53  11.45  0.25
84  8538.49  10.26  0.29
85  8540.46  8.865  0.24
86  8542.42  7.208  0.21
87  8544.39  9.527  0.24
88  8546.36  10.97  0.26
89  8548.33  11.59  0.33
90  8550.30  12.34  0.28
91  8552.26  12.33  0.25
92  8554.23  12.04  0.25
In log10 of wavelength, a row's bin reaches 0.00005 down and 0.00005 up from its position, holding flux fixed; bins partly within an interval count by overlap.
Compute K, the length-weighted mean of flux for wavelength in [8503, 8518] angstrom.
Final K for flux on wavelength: 12.1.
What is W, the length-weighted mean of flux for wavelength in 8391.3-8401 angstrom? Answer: 12.8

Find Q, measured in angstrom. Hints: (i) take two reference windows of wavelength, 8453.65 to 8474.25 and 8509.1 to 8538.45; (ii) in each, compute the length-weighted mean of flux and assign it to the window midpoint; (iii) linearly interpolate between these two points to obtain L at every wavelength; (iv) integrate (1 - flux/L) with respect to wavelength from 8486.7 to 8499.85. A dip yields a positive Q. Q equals 0.5 angstrom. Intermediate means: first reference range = 12.3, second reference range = 11.9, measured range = 11.6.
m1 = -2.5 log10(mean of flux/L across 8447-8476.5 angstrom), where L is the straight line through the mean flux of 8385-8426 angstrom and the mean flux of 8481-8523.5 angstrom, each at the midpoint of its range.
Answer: -0.02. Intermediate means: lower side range 12.4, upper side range 11.9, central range 12.4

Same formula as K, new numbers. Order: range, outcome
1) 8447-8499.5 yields 12.2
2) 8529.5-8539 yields 11.6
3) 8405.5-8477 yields 12.3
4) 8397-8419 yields 12.5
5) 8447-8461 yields 12.5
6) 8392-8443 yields 12.3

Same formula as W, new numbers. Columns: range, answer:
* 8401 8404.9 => 12.5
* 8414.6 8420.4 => 12.7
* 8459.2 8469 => 12.3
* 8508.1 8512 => 12.5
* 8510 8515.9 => 11.9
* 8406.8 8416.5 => 12.2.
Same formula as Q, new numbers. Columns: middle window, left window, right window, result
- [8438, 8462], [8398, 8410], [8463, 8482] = 0.1 angstrom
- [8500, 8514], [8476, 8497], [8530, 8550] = -0.7 angstrom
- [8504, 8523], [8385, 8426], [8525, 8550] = -1.5 angstrom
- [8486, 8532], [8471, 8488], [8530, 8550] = -1.8 angstrom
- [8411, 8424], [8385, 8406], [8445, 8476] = 0.1 angstrom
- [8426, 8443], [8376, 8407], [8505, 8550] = 0.2 angstrom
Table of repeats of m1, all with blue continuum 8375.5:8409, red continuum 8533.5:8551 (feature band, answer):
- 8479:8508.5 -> -0.080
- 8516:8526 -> -0.127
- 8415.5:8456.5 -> -0.042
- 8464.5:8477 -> -0.085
